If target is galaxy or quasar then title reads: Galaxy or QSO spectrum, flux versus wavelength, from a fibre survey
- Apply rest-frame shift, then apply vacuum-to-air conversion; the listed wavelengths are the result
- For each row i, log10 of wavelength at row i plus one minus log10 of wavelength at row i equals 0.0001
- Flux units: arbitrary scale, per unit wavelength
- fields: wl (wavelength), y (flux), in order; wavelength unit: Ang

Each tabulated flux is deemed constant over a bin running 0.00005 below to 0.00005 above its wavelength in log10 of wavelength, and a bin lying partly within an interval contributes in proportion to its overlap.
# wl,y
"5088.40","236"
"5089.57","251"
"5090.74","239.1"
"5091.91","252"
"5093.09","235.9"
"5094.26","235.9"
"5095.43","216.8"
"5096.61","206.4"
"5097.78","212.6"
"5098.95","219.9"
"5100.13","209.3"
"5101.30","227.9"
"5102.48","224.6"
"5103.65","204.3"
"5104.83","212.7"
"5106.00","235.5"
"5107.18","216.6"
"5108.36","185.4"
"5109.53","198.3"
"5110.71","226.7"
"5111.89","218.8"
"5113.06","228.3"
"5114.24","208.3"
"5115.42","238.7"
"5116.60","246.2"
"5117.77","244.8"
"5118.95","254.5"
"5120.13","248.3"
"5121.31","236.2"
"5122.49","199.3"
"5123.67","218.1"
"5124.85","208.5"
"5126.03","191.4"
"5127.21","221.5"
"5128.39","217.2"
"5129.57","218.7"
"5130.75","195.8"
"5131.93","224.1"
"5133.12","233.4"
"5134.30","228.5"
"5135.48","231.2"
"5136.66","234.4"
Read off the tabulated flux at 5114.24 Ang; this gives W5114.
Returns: 208.3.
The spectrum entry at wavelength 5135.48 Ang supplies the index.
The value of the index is 231.2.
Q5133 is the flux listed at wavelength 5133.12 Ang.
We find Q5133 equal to 233.4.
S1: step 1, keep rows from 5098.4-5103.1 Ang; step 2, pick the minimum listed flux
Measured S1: 209.3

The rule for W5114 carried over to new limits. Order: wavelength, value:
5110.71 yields 226.7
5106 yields 235.5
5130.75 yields 195.8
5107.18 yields 216.6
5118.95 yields 254.5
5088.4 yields 236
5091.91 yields 252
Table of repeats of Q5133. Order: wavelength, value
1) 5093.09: 235.9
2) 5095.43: 216.8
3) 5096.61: 206.4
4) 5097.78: 212.6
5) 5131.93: 224.1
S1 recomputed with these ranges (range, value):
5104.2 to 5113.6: 185.4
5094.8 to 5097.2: 206.4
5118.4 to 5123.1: 199.3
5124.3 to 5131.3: 191.4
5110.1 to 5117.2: 208.3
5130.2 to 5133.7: 195.8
